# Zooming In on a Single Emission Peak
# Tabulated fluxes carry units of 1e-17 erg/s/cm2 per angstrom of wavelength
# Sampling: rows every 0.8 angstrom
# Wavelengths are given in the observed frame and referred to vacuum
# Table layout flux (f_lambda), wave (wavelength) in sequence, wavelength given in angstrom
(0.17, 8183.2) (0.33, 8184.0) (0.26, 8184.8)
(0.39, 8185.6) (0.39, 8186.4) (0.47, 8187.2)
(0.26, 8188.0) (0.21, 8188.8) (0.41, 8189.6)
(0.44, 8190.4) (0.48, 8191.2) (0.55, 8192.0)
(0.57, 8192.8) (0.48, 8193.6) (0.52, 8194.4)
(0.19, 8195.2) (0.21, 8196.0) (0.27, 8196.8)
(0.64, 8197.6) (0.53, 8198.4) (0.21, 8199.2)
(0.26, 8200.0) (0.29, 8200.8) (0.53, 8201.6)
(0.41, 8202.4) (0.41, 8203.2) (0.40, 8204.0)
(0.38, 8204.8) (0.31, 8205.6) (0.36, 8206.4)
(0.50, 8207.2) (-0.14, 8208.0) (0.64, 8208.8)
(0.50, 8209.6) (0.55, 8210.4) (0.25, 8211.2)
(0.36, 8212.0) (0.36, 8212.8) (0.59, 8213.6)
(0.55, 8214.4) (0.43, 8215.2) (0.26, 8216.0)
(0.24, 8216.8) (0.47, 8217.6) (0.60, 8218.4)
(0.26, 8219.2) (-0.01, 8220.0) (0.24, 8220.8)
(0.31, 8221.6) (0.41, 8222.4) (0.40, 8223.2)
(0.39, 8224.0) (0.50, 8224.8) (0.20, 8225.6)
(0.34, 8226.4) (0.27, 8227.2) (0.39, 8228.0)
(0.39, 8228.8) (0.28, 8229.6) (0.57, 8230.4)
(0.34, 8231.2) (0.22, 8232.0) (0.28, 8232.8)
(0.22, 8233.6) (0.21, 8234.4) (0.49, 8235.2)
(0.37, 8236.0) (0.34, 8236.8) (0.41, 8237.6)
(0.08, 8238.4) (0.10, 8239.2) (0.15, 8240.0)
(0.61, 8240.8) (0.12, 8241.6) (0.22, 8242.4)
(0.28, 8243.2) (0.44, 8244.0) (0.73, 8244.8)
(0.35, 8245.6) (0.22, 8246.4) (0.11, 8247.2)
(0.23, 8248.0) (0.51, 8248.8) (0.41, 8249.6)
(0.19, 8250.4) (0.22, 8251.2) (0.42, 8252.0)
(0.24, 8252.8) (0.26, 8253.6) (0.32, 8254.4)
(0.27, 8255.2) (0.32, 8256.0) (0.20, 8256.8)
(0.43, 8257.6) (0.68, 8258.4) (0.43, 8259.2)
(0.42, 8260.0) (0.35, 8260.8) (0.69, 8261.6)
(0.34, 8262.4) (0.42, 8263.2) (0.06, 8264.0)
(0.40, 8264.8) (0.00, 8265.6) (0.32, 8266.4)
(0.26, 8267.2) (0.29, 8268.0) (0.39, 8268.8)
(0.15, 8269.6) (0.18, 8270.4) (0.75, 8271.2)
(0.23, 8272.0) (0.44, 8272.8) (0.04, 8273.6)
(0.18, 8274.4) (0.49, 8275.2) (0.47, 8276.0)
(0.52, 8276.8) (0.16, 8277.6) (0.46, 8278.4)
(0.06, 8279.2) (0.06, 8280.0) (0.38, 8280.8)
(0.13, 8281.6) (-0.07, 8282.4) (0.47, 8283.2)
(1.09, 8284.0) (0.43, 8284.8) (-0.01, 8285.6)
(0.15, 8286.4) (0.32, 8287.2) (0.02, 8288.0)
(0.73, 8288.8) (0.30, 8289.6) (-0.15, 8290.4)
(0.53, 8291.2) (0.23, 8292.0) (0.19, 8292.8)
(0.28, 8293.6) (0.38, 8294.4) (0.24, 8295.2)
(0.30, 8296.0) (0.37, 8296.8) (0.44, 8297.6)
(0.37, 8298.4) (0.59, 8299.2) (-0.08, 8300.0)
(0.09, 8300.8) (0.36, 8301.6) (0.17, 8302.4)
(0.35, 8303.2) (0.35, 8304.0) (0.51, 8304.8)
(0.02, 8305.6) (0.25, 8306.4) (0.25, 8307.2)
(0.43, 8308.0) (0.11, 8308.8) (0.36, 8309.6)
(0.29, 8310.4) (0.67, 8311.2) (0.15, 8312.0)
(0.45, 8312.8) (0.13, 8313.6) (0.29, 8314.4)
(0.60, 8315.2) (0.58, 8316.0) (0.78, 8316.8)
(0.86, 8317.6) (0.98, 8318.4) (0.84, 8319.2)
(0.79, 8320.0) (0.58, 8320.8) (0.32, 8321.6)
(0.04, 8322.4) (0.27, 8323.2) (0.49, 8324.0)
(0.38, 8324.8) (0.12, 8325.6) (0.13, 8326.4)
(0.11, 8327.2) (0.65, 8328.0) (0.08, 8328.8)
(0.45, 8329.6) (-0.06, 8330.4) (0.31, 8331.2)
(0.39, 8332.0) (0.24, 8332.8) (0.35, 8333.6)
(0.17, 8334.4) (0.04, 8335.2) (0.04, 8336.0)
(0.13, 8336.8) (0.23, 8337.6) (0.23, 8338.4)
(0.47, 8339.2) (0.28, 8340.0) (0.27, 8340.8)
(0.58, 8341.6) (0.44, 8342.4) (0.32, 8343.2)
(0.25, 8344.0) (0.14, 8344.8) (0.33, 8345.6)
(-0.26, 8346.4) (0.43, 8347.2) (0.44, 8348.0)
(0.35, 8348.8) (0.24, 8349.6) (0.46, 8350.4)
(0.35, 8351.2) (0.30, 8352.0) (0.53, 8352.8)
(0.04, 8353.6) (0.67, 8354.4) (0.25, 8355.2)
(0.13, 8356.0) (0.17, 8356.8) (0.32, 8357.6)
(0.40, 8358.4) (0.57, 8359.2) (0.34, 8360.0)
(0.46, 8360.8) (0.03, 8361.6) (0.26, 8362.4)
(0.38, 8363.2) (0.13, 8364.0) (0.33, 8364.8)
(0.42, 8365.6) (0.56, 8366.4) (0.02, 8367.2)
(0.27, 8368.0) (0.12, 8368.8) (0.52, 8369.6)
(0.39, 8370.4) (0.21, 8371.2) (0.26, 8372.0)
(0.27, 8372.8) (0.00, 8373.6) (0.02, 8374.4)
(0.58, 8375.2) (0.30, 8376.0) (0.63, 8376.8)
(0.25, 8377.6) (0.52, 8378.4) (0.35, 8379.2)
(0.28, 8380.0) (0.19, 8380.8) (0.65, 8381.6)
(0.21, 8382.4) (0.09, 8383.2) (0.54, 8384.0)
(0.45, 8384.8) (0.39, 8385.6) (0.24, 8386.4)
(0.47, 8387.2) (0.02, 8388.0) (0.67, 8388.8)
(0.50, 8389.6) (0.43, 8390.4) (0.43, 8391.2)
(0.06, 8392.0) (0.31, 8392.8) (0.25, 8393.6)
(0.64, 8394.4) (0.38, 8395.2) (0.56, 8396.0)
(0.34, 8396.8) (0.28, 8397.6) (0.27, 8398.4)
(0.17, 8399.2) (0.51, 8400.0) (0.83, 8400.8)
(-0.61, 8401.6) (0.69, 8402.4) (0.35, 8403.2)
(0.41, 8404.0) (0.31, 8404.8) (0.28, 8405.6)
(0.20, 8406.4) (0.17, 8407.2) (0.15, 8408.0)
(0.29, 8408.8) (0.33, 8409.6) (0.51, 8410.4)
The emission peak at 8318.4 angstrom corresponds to Hgamma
